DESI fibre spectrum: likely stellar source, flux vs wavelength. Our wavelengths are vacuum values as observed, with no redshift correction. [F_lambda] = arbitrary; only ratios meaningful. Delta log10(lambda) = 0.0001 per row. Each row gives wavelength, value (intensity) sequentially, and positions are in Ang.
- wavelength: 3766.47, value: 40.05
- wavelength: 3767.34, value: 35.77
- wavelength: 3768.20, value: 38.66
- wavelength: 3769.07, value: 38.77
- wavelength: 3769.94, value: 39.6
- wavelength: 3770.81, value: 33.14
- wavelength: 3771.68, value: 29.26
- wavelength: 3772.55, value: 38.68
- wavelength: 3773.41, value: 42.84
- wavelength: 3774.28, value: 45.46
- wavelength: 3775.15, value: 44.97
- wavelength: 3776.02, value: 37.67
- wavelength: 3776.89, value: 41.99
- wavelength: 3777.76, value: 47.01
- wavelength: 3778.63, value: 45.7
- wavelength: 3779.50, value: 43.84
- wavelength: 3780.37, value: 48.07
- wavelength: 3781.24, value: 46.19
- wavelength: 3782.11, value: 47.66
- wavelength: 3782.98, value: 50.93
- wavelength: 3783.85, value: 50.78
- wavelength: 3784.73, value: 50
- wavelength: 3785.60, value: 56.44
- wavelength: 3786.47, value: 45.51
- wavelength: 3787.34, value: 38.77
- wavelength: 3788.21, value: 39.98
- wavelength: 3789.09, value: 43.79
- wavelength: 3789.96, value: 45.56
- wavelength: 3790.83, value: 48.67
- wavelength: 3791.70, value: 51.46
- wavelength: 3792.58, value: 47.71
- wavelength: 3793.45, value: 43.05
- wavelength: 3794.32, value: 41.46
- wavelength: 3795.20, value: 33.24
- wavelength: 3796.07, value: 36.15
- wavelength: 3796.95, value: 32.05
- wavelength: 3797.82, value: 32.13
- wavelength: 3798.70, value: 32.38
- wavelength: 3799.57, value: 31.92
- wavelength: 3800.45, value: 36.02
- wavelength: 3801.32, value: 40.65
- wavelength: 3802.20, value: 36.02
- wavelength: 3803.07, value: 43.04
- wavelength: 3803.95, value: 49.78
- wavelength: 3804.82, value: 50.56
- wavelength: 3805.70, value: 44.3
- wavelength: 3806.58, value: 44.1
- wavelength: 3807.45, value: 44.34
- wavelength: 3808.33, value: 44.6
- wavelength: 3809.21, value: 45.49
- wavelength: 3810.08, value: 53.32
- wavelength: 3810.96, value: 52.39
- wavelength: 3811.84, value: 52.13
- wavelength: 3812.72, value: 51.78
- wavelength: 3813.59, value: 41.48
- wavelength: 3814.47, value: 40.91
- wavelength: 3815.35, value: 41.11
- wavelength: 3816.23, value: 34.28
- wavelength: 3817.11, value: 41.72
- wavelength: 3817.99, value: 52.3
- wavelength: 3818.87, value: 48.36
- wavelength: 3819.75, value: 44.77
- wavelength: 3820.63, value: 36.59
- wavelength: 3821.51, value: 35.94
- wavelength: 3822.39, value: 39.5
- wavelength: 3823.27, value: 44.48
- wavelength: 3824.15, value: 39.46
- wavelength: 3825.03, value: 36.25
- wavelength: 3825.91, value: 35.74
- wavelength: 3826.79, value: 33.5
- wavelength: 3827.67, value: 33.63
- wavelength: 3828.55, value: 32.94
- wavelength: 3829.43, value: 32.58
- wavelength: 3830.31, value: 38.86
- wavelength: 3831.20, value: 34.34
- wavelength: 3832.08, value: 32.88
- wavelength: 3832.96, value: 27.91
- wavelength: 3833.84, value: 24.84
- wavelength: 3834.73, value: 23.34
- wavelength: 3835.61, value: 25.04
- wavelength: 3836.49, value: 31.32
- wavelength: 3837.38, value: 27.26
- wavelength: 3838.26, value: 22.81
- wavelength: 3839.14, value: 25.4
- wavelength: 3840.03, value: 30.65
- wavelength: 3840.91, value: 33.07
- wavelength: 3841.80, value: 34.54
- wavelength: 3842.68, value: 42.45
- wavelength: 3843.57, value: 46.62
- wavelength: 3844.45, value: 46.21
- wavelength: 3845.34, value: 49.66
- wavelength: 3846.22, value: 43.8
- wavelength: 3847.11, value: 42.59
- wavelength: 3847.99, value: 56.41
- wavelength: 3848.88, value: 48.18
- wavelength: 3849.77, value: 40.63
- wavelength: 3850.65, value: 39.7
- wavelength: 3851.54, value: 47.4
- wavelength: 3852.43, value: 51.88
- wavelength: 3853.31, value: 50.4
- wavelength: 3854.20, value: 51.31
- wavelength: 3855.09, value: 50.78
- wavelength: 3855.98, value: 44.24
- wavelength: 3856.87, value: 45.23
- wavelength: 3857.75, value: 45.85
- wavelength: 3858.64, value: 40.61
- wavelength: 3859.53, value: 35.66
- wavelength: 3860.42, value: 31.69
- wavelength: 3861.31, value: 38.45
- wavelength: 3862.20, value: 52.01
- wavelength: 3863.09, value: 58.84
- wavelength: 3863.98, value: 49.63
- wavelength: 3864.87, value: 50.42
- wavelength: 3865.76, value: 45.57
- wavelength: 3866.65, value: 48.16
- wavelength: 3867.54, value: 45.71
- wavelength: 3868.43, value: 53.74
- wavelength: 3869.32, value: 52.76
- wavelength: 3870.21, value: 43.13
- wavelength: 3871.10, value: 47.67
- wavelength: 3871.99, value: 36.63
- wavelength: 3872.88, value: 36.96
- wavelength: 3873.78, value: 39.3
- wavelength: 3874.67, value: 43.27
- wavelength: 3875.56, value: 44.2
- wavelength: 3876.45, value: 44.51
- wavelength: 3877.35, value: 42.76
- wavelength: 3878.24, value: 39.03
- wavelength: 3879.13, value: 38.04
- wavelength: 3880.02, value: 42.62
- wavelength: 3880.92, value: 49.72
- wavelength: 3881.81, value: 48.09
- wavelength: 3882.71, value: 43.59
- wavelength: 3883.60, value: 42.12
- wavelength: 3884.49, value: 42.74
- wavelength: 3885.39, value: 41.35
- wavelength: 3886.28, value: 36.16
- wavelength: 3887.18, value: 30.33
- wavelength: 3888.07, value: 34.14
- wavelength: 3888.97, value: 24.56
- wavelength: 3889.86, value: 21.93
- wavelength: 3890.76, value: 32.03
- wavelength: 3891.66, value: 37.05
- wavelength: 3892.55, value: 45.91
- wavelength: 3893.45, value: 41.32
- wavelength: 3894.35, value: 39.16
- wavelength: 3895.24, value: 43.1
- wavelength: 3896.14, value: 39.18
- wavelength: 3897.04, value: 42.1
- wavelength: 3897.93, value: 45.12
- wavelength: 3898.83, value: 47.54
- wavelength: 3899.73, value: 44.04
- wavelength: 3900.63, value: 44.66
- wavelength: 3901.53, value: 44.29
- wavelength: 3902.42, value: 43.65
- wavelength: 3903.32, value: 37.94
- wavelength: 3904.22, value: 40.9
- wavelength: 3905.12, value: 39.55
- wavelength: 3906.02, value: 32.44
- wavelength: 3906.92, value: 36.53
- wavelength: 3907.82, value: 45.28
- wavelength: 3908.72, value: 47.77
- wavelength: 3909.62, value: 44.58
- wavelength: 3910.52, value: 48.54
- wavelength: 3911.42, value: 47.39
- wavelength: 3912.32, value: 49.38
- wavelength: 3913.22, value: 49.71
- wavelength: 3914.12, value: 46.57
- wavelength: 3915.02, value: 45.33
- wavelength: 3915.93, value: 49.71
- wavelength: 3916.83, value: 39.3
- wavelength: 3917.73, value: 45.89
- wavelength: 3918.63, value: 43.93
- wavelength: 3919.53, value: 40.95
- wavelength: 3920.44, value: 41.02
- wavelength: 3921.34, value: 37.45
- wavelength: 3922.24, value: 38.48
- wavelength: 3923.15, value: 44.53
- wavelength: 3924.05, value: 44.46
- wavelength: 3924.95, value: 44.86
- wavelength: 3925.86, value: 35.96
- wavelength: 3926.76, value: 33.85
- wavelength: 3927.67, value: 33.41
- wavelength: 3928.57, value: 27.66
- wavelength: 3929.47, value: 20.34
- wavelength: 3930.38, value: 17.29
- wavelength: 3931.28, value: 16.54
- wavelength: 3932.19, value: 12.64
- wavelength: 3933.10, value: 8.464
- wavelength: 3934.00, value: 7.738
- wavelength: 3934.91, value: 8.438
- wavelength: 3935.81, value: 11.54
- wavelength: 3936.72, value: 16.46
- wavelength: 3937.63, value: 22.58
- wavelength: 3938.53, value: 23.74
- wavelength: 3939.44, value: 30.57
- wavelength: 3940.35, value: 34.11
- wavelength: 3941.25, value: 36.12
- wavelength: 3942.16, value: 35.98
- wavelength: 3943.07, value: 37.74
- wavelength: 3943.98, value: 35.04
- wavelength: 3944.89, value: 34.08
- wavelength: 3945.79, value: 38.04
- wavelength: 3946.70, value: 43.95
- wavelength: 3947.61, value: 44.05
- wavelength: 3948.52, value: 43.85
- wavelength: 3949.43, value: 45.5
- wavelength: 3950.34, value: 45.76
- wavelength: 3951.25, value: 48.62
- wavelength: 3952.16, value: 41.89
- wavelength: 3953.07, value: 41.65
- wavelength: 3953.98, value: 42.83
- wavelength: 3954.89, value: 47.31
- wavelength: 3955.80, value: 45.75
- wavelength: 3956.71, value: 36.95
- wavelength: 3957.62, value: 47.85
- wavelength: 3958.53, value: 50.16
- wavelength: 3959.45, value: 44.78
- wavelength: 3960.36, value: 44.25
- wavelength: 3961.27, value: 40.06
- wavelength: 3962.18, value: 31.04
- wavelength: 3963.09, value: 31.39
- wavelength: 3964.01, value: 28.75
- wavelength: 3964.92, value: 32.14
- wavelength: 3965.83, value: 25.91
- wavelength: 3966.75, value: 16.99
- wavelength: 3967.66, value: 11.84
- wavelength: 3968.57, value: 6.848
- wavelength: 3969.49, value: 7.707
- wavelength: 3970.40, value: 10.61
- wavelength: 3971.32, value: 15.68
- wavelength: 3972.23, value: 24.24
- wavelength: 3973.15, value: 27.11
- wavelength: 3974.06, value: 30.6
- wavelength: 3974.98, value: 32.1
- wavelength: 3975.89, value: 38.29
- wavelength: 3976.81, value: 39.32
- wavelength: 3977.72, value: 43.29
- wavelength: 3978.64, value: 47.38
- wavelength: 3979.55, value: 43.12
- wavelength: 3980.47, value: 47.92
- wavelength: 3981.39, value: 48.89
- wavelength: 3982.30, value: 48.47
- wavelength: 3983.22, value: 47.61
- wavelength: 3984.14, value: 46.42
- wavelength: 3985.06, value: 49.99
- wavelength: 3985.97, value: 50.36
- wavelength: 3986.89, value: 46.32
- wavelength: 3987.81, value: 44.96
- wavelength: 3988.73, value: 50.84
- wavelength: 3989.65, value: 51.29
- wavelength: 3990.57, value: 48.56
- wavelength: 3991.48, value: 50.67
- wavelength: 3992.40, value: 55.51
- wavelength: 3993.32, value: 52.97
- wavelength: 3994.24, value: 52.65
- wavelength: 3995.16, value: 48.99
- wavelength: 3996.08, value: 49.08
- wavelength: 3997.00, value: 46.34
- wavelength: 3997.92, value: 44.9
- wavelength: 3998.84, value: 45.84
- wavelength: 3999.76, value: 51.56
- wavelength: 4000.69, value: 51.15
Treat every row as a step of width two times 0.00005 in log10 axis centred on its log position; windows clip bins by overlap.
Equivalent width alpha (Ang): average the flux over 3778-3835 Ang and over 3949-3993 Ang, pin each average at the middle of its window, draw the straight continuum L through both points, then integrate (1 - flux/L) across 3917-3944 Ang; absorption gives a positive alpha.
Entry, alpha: 6.7 Ang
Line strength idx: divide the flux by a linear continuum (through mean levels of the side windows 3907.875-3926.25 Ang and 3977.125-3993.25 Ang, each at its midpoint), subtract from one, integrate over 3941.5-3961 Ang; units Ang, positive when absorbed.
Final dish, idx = 1.6 Ang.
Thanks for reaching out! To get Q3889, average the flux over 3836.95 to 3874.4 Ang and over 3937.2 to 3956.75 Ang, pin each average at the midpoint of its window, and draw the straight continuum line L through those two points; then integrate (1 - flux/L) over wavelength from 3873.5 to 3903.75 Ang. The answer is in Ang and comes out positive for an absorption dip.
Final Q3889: 1.0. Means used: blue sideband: 43.4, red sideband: 39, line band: 40.5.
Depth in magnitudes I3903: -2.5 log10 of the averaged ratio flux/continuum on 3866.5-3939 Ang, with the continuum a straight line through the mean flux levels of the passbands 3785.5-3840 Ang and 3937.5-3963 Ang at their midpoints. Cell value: 0.05 mag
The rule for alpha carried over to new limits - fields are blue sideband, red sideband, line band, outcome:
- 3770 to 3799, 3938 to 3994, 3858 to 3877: -1.80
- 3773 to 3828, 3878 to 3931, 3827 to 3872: 0.78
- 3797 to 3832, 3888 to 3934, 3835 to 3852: 0.67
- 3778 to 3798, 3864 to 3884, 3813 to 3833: 2.68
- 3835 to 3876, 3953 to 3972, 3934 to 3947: 1.99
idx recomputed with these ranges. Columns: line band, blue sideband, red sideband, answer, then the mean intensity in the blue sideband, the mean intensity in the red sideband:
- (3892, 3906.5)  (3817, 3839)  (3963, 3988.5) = -3.2 Ang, 34.8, 33.9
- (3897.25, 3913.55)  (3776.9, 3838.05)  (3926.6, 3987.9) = -3.5 Ang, 40.9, 33.4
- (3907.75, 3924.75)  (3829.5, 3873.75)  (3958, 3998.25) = -2.0 Ang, 41.2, 38.8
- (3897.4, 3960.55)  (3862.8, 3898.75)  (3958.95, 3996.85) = 3.8 Ang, 42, 38.3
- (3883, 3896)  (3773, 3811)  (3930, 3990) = 0.5 Ang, 43.7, 34.3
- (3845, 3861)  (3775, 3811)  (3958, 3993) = -1.4 Ang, 43.7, 37.2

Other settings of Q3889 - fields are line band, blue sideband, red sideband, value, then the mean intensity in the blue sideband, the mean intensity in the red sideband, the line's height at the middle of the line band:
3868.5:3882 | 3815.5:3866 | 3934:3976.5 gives -2.08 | 40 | 32.2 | 37.6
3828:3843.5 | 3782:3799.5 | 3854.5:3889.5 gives 4.34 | 43.1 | 43.1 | 43.1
